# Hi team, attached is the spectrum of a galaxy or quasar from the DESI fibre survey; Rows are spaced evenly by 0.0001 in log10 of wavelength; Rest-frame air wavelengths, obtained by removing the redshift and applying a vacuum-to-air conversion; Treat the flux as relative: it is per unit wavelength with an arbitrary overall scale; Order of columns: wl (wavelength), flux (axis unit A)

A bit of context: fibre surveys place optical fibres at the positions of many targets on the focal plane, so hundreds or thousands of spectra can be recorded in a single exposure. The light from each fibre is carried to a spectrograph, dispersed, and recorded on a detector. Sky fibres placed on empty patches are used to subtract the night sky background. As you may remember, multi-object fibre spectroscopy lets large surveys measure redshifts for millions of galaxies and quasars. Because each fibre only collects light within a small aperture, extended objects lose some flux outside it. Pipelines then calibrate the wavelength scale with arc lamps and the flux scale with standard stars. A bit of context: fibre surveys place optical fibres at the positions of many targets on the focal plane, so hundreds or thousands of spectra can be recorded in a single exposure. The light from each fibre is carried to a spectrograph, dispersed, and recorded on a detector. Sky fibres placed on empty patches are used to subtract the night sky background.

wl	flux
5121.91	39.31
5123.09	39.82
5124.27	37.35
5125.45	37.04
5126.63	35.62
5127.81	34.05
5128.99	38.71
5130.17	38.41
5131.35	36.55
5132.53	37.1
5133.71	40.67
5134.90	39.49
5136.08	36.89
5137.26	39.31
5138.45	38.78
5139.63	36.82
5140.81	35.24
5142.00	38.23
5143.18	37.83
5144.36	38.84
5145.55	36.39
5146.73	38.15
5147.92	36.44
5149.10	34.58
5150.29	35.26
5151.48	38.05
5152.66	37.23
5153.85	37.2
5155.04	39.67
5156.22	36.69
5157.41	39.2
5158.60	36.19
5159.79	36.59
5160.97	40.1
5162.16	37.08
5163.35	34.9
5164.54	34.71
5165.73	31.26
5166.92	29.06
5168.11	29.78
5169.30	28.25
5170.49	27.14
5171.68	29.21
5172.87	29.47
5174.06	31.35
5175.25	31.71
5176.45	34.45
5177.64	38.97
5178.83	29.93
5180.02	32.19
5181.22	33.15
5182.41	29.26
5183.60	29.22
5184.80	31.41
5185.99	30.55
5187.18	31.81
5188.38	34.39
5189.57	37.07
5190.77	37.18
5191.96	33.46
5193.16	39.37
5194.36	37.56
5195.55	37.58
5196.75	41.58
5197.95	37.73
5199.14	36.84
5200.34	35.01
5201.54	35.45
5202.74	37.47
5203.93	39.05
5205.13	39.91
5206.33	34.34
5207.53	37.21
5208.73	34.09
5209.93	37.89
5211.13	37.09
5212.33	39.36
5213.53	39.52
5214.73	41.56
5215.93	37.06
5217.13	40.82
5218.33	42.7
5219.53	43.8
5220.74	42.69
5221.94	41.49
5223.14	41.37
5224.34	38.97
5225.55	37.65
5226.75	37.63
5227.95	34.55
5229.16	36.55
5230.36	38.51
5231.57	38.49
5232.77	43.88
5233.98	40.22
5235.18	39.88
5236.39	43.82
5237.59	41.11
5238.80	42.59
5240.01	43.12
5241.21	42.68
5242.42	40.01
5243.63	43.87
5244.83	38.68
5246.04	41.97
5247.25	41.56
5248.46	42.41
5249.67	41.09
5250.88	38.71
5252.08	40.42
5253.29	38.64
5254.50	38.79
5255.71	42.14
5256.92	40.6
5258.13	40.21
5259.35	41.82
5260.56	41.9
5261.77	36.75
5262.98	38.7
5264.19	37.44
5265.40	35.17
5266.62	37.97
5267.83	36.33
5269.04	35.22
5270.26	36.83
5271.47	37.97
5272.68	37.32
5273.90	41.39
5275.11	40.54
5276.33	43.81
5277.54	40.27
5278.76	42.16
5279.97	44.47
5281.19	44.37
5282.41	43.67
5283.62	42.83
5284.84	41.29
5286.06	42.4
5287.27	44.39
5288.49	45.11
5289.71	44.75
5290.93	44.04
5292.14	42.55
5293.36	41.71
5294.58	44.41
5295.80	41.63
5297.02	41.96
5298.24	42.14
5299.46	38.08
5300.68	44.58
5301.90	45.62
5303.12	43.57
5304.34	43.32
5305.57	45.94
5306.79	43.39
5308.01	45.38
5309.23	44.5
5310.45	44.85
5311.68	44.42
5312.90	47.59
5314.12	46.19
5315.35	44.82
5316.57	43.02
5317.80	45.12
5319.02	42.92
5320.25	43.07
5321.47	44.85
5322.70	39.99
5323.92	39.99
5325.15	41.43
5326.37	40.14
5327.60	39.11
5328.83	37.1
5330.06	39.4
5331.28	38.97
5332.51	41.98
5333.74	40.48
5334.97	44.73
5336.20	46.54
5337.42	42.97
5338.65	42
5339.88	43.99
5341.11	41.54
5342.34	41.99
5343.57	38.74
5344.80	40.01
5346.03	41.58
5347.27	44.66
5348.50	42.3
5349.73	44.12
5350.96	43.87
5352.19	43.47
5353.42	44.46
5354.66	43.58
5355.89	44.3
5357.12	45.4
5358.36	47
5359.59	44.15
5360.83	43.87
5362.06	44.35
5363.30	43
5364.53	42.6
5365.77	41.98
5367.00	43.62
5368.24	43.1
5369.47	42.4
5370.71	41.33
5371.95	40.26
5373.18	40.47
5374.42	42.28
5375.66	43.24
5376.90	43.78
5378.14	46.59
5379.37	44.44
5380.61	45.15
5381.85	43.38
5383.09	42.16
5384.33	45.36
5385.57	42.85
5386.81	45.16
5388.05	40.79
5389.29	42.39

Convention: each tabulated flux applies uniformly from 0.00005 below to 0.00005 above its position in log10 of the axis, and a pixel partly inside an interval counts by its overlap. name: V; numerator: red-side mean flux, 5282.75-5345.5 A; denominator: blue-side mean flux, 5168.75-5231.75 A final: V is 1.2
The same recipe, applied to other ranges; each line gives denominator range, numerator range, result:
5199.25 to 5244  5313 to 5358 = 1.08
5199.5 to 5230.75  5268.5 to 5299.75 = 1.09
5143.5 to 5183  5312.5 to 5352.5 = 1.23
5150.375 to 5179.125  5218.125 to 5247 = 1.19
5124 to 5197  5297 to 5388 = 1.22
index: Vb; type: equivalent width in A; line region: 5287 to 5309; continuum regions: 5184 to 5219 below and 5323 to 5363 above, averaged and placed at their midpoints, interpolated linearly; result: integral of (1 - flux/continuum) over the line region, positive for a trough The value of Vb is -1.5 A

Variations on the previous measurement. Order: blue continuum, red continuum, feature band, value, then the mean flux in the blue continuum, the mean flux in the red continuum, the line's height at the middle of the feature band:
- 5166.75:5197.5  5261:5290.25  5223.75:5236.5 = -0.7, 33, 40.5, 36.8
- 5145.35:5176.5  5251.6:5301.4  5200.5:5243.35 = -1.8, 34.4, 40.9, 37.8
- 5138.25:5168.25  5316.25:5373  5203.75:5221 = -0.4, 36.4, 42.5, 38.3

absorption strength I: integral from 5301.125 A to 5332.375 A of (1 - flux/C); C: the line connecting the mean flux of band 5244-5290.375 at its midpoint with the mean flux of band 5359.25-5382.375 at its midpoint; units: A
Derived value -0.9 A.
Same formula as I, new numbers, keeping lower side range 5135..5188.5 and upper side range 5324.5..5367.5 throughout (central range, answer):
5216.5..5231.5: -0.98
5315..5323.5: -0.39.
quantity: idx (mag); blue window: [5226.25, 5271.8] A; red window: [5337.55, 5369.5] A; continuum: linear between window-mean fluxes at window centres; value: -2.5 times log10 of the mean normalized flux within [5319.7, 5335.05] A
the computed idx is 0.04 mag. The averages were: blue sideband 39.7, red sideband 43.2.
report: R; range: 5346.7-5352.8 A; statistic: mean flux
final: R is 43.7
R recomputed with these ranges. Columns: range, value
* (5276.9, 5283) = 43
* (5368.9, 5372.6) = 41.3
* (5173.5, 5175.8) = 31.5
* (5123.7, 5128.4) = 36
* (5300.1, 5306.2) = 44.6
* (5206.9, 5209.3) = 35.6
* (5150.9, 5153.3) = 37.7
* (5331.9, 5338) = 43.4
